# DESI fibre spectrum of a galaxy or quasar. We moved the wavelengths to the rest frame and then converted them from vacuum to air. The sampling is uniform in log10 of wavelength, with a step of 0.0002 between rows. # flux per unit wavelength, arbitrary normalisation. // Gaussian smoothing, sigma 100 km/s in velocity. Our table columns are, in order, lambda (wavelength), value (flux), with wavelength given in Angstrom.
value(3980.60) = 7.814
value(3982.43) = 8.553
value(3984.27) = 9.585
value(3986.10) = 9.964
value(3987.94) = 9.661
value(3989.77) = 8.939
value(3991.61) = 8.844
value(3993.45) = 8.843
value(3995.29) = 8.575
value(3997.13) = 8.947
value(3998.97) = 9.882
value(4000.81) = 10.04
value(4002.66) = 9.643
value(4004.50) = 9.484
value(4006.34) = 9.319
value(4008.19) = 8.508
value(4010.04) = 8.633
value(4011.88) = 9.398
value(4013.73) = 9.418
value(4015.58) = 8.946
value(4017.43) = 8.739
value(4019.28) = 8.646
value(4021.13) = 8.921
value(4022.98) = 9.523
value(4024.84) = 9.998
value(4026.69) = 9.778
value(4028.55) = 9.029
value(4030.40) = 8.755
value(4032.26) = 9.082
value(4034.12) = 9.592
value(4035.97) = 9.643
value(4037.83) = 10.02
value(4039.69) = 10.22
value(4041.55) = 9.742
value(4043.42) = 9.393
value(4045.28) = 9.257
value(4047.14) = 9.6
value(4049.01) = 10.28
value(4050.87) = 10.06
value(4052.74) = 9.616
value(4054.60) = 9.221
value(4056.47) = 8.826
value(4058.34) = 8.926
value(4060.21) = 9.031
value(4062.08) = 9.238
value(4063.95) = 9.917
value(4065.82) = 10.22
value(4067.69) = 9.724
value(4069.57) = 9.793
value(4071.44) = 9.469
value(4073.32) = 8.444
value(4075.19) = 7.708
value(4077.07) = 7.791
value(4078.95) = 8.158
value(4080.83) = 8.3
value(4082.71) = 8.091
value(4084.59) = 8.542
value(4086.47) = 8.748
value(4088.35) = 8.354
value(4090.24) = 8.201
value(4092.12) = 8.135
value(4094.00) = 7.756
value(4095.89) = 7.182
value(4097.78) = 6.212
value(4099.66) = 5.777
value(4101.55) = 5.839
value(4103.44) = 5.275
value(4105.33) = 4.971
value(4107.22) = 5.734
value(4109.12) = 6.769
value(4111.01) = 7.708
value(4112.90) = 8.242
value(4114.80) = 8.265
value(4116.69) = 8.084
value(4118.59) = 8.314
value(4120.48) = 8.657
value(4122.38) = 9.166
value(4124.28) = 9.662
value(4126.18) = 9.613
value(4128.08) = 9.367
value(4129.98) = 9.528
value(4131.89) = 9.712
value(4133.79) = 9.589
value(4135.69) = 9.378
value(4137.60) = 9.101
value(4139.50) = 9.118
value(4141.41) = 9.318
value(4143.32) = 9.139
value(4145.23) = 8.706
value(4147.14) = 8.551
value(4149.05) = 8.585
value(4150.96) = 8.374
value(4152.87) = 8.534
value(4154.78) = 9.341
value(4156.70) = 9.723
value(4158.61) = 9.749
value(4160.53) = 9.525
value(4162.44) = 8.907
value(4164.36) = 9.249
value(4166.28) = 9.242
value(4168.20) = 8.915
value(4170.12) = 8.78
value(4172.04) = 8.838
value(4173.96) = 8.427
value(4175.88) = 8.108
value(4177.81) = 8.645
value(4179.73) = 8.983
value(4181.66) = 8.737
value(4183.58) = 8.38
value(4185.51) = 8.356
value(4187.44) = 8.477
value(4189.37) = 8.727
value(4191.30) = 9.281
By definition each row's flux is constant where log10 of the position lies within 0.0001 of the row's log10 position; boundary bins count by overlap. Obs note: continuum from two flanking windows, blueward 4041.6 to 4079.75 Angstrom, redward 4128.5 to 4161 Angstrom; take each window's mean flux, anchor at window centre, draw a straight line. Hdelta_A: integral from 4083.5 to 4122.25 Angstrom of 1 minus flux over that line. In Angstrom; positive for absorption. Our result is 7.7 Angstrom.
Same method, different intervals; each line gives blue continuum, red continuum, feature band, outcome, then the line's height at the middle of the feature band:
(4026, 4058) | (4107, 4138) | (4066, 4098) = 2.66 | 9.11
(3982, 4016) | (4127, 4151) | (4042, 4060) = -0.50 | 9.2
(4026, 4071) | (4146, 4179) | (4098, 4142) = 4.97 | 9.15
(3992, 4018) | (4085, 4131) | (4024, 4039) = -1.18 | 8.8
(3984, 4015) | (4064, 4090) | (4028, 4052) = -1.62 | 8.99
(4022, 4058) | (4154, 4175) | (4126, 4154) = 0.41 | 9.23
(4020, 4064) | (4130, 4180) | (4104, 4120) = 3.38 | 9.2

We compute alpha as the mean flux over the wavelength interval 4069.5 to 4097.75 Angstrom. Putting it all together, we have 8.2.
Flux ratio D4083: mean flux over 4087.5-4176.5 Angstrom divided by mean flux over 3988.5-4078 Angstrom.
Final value 0.9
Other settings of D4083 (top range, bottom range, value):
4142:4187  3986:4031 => 0.96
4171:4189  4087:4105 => 1.23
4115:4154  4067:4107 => 1.17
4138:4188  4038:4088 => 0.97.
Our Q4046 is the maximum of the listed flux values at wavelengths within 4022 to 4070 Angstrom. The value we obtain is 10.28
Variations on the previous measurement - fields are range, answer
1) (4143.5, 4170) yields 9.749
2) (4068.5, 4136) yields 9.793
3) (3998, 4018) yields 10.04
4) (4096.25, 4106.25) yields 6.212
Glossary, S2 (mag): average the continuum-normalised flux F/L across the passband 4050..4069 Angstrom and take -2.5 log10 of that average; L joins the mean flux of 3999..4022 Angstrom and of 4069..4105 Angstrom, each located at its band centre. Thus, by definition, -0.154 mag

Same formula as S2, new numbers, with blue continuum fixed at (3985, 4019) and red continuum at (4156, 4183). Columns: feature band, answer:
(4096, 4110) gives 0.47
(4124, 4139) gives -0.05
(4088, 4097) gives 0.16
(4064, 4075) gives -0.04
